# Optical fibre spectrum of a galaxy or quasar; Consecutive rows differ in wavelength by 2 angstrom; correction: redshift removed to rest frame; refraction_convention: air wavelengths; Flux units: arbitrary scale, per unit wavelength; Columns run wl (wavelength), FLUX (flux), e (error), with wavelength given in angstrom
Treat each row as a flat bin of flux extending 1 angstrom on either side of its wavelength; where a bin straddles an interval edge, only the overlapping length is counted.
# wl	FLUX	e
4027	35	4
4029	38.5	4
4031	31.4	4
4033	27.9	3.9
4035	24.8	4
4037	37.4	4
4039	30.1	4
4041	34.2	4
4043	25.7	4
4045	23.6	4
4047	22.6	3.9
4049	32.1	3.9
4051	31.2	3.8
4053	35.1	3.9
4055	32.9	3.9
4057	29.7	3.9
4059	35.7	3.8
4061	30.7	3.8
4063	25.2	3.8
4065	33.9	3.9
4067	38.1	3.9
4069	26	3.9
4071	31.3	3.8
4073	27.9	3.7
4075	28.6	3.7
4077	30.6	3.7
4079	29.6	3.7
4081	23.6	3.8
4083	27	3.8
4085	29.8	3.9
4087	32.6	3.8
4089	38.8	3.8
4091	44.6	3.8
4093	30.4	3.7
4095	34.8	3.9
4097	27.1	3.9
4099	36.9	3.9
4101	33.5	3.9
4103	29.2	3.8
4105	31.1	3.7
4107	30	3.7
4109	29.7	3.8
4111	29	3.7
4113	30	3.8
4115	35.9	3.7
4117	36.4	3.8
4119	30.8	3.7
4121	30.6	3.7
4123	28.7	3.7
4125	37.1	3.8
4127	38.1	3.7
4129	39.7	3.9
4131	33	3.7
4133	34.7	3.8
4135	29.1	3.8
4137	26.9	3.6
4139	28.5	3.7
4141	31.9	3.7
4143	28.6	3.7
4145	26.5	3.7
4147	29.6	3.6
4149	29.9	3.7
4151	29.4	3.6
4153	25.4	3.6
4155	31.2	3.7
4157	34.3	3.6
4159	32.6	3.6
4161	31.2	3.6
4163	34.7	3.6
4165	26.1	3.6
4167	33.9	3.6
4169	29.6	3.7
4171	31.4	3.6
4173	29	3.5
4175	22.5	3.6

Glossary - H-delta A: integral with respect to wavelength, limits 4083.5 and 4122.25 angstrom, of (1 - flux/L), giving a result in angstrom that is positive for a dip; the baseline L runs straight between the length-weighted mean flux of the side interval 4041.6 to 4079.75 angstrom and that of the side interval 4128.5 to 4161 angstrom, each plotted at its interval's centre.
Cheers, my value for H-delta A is -2.9 angstrom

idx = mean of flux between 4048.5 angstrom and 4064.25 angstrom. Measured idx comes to 31.6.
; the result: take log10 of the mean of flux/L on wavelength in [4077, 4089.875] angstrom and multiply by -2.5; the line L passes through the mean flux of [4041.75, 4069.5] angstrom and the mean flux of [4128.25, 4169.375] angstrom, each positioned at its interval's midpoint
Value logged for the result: 0.01 mag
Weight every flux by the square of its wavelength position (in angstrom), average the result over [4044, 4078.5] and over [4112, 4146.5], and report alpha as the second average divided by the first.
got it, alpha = 1.1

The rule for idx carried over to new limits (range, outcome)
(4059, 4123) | 31.4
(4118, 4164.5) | 31.4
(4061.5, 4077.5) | 30.2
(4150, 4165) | 30.9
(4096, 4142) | 32.1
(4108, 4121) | 31.9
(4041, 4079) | 30.1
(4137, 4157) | 29.2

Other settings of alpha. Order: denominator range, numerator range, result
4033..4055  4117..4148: 1.11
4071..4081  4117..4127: 1.17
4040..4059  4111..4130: 1.17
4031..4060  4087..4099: 1.19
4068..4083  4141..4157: 1.08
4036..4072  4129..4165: 1.04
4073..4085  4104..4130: 1.19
